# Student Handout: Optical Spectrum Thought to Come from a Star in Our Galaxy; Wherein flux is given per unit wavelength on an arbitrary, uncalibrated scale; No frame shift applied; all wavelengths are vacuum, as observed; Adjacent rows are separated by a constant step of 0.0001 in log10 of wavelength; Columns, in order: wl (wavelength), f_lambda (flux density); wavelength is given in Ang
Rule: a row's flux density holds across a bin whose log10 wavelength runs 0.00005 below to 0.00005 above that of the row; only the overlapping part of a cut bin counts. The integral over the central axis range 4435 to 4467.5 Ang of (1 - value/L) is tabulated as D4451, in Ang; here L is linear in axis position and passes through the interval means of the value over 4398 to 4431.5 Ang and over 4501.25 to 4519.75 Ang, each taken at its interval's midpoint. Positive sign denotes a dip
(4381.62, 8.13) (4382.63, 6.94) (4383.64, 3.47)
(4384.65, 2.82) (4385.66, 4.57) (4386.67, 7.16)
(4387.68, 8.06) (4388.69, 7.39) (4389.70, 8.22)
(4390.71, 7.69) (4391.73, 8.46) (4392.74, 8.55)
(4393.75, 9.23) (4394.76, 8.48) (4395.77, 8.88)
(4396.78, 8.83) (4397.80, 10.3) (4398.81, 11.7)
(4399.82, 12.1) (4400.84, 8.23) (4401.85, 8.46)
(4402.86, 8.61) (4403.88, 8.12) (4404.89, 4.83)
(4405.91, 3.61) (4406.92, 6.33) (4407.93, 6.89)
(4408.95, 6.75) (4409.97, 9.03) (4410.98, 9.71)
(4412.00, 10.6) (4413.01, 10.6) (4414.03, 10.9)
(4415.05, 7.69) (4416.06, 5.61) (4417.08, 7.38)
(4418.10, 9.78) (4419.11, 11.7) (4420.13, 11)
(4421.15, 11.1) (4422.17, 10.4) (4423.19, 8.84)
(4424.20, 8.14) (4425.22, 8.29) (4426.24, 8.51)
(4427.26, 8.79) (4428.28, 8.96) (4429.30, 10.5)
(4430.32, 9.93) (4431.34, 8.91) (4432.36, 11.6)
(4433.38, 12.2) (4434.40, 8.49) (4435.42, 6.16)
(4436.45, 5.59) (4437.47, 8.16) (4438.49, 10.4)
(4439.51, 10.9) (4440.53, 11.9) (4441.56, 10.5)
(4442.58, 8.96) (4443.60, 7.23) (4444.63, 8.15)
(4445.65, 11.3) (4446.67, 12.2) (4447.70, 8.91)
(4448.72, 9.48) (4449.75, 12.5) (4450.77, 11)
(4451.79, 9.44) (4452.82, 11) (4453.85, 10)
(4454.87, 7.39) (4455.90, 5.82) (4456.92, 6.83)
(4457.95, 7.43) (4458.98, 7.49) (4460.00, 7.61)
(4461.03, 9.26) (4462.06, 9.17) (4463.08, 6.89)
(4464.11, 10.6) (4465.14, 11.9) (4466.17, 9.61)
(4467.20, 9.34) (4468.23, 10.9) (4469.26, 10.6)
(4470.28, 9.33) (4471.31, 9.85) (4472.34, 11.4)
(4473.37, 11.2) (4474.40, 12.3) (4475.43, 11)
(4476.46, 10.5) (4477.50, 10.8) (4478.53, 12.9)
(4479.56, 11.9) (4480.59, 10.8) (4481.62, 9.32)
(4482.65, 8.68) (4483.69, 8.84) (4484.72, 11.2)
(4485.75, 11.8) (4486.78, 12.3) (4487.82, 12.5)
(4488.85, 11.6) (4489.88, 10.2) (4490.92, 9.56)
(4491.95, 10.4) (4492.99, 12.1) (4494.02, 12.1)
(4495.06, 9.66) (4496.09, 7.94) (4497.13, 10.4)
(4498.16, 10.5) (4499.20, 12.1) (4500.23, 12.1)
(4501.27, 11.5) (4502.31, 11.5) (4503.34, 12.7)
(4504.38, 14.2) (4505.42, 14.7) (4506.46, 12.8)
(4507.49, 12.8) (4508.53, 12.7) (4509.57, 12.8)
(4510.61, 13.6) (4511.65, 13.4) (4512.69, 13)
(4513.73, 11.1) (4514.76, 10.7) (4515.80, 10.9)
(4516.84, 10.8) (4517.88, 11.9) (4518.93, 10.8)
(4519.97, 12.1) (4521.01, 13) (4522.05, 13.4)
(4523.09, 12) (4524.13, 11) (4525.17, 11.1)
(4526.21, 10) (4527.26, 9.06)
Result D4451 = 3.2 Ang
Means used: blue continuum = 8.86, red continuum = 12.3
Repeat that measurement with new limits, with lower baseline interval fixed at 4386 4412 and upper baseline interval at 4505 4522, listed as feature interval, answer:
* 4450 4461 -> 1.8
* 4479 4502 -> 1.4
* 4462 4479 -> 0.5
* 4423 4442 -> 0.3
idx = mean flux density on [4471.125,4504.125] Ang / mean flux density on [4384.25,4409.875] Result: 1.41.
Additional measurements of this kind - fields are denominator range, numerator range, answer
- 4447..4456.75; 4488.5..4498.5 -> 1.10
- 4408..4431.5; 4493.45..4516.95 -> 1.29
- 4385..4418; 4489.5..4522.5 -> 1.44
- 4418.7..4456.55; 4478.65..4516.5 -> 1.21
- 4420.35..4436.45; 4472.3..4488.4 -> 1.19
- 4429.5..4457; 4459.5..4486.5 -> 1.09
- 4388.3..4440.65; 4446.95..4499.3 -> 1.14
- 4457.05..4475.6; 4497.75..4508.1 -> 1.29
